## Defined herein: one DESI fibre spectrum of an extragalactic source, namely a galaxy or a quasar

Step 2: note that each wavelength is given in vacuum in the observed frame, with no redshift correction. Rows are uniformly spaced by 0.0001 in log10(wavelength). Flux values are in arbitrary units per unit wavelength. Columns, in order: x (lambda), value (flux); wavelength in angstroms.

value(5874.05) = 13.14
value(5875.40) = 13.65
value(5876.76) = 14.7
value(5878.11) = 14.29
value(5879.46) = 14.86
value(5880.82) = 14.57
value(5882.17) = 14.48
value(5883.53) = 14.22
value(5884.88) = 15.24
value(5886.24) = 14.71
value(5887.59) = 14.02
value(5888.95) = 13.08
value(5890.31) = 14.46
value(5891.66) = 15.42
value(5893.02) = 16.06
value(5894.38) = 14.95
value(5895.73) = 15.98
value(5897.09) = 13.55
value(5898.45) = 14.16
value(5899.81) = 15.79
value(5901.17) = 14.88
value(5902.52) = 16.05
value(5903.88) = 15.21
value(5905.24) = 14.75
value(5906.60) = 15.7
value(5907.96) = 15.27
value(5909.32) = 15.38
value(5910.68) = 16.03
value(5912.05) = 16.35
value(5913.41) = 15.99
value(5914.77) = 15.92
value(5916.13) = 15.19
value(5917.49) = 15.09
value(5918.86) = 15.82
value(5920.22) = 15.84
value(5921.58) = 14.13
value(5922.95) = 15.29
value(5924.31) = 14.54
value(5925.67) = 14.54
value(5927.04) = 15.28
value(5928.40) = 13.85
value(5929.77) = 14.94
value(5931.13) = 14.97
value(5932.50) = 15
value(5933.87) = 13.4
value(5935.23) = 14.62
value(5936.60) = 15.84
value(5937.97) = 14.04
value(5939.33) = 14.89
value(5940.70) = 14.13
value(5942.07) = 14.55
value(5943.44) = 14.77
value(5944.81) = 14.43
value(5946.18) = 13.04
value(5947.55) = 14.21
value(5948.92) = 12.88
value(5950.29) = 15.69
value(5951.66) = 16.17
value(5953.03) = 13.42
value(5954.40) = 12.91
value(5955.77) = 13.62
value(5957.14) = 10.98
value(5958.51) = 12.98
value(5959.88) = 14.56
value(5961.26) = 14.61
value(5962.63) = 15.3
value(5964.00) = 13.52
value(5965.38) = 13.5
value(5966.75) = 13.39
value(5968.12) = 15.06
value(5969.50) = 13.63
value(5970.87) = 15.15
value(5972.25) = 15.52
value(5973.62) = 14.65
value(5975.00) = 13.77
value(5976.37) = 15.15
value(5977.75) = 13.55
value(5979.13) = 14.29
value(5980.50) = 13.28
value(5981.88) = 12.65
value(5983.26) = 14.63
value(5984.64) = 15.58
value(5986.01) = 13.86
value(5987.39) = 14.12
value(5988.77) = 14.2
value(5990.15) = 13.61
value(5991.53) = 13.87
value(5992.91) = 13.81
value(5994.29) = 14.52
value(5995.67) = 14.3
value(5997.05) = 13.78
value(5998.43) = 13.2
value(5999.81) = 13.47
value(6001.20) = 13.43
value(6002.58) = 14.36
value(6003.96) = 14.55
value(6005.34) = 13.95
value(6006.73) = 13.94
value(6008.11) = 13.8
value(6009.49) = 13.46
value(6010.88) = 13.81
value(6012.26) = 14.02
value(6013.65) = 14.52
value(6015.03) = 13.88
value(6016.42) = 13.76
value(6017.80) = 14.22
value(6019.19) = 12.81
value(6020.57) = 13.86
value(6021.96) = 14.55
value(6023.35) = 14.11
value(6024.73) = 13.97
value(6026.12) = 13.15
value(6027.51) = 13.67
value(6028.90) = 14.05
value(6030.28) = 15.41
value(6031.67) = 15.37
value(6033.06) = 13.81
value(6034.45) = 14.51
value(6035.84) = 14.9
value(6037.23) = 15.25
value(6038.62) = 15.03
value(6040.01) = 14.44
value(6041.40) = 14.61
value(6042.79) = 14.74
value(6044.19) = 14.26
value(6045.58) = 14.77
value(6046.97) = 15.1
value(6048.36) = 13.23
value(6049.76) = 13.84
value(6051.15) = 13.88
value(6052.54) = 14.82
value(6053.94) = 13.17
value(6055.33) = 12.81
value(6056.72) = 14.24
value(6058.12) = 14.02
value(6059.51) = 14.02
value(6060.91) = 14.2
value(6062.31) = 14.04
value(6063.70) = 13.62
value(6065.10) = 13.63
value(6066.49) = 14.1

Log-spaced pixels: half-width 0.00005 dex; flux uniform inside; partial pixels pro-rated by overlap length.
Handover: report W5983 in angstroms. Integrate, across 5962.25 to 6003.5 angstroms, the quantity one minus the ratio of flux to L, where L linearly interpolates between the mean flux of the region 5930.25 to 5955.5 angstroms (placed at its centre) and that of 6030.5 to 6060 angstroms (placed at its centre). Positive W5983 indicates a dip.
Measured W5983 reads 0.8 angstroms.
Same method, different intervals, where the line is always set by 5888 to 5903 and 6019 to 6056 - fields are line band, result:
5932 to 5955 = 0.5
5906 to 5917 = -0.7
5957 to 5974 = 0.5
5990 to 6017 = 0.9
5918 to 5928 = -0.2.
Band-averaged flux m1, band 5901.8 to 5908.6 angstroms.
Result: 15.4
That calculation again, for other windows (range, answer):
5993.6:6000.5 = 13.9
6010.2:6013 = 13.9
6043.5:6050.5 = 14.2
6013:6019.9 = 13.8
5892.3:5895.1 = 15.5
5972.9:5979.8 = 14.3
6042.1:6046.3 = 14.6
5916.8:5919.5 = 15.4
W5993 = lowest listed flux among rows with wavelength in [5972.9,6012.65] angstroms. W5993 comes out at 12.65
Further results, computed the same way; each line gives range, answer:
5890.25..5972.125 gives 10.98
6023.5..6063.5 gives 12.81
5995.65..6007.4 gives 13.2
